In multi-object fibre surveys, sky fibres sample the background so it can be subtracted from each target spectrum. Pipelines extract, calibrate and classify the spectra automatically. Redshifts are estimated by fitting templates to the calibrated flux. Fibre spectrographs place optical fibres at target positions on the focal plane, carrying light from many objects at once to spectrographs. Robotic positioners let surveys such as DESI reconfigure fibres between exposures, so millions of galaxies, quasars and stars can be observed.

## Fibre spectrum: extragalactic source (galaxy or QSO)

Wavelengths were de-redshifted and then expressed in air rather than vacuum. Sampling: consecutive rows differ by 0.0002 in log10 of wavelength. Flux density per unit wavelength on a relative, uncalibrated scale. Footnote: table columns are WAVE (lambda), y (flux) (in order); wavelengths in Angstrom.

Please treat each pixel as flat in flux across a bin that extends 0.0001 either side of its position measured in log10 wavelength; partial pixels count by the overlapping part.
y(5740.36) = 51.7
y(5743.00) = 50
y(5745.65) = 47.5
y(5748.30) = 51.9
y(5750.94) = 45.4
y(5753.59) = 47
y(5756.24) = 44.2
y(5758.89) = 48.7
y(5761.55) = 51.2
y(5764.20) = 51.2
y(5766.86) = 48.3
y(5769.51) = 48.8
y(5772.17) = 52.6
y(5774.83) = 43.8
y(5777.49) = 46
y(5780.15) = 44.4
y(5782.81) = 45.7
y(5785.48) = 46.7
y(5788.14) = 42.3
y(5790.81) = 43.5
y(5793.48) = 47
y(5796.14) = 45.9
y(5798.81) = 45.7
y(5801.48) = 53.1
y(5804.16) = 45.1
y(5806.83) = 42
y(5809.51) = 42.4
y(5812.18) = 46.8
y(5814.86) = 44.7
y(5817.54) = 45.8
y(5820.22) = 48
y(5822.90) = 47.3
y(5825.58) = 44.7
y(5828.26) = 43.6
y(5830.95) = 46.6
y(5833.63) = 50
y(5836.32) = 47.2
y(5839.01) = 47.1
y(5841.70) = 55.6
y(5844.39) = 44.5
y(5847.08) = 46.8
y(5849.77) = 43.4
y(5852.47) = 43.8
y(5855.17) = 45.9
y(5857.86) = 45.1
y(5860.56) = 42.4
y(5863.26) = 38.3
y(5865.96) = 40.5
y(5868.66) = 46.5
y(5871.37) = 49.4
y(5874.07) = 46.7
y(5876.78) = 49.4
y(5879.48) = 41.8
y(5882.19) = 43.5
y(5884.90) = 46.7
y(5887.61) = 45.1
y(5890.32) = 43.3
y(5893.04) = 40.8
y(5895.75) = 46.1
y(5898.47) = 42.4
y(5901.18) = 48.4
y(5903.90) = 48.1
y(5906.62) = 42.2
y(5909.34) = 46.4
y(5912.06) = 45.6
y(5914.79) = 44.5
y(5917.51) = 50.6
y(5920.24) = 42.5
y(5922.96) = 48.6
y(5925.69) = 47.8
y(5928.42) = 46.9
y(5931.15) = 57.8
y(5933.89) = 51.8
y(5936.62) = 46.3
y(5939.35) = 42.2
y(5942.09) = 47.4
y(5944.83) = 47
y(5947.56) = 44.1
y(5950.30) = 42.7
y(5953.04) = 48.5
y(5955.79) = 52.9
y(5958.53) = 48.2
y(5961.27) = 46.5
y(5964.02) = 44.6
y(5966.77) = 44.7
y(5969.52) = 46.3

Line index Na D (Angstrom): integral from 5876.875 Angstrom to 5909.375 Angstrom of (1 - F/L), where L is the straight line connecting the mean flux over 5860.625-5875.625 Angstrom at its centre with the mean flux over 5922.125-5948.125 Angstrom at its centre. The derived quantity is 0.68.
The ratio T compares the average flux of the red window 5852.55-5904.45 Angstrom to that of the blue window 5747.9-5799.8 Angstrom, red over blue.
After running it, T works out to 1.0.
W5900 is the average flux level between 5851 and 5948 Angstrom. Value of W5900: 45.7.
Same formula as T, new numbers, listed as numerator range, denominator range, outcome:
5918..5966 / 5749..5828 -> 1.02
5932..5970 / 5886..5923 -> 1.03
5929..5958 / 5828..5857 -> 1.03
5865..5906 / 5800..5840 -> 0.98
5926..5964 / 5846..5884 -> 1.07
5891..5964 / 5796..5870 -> 1.02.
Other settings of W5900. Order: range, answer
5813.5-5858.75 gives 46.5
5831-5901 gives 45.4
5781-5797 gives 45.1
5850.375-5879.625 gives 44.6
